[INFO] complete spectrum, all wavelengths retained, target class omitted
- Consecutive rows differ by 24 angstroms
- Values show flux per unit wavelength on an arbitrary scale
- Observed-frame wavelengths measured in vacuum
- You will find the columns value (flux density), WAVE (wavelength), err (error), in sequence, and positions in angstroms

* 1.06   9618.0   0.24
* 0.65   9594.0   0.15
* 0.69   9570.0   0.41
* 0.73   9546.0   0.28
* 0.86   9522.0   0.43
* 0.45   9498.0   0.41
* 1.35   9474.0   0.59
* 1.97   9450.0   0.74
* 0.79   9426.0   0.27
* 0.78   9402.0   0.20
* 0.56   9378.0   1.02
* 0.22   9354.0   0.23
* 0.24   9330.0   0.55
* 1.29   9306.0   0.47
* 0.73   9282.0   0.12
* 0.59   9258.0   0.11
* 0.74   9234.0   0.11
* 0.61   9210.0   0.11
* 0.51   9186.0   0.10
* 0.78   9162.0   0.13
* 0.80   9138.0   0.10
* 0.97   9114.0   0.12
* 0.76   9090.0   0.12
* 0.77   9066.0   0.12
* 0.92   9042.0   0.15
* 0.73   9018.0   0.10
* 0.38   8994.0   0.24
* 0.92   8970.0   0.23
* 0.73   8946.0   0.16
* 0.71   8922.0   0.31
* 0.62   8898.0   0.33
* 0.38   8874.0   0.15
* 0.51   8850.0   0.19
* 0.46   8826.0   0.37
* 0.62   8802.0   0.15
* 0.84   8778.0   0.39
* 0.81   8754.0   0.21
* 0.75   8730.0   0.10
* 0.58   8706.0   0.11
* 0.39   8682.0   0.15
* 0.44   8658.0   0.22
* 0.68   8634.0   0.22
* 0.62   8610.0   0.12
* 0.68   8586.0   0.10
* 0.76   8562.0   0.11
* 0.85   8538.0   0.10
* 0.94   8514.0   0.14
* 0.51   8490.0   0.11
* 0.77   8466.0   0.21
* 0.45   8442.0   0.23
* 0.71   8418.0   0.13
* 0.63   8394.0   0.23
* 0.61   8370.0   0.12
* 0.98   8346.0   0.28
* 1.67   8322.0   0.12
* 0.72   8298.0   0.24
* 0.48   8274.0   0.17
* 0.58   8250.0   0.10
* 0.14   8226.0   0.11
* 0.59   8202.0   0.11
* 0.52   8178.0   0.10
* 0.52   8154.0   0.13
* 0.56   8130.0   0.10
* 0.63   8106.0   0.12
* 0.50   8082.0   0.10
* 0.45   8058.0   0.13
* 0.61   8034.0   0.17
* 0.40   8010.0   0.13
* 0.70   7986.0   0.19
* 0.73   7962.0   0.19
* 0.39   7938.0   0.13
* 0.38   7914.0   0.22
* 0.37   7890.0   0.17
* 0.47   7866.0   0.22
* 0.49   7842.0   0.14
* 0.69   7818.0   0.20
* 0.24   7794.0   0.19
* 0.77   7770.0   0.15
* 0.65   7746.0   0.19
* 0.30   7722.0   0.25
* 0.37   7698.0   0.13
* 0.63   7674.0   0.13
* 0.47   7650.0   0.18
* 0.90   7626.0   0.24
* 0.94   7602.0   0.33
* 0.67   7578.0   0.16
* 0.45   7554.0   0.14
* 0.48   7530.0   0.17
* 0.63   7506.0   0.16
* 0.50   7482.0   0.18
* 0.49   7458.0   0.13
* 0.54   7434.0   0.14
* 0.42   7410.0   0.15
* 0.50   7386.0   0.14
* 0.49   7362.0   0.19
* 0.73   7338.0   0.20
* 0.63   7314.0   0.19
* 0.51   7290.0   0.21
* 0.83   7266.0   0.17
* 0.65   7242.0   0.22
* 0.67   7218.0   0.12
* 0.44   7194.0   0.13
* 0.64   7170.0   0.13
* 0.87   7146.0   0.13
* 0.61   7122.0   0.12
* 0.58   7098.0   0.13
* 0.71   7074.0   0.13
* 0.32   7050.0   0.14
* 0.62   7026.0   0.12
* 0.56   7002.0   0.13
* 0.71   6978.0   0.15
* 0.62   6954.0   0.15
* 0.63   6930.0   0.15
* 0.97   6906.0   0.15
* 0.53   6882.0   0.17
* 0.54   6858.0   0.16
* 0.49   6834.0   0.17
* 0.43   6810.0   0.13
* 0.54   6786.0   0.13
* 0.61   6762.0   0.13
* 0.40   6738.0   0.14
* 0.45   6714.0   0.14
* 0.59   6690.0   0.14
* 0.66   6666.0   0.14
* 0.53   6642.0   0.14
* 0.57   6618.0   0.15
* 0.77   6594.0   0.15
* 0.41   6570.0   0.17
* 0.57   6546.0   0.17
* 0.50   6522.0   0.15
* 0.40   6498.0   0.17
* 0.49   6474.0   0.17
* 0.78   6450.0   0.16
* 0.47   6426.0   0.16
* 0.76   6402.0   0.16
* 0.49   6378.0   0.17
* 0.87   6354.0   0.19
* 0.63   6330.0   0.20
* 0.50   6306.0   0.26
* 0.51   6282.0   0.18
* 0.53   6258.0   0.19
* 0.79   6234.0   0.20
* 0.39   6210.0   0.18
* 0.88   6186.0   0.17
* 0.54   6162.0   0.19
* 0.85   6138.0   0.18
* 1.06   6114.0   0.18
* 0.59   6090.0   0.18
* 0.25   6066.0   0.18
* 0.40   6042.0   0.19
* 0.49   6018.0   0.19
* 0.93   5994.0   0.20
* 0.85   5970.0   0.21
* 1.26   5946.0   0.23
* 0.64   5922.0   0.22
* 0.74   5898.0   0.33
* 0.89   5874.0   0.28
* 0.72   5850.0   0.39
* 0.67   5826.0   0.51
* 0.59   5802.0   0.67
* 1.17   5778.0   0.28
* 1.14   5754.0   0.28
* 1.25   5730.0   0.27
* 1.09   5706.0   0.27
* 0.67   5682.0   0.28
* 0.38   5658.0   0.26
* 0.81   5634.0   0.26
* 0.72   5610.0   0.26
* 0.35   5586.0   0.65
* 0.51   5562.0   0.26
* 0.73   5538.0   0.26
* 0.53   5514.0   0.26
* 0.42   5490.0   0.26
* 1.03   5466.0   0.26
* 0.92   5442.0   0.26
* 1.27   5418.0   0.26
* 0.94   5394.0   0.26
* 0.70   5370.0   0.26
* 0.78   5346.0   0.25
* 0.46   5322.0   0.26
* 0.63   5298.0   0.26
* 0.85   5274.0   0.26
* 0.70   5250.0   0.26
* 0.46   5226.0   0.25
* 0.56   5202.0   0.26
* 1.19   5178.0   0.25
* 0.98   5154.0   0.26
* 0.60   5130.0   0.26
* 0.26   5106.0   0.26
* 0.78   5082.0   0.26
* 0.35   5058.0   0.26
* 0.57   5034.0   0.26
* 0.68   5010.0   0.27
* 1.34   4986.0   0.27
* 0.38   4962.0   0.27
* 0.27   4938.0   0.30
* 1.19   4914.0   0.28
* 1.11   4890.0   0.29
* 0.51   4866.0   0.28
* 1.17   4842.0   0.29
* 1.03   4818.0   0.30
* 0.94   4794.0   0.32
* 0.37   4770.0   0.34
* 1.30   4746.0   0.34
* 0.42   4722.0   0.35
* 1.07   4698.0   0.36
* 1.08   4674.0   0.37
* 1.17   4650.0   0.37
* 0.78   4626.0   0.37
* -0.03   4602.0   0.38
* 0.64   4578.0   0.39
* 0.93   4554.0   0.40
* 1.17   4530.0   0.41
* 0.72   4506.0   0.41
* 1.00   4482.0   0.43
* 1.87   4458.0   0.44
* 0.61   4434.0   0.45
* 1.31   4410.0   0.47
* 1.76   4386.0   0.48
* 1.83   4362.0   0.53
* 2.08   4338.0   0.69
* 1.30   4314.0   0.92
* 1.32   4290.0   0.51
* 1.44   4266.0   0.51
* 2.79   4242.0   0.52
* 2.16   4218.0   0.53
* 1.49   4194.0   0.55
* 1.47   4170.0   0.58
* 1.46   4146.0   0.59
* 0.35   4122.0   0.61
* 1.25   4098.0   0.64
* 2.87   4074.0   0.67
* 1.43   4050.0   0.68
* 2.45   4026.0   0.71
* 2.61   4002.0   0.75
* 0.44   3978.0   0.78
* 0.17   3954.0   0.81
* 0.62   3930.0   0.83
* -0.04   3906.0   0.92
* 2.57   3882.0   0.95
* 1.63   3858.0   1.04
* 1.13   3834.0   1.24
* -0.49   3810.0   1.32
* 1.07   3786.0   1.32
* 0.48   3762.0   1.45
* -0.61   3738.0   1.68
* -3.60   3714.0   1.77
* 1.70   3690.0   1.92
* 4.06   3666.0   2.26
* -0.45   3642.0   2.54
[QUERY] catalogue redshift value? 1.23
